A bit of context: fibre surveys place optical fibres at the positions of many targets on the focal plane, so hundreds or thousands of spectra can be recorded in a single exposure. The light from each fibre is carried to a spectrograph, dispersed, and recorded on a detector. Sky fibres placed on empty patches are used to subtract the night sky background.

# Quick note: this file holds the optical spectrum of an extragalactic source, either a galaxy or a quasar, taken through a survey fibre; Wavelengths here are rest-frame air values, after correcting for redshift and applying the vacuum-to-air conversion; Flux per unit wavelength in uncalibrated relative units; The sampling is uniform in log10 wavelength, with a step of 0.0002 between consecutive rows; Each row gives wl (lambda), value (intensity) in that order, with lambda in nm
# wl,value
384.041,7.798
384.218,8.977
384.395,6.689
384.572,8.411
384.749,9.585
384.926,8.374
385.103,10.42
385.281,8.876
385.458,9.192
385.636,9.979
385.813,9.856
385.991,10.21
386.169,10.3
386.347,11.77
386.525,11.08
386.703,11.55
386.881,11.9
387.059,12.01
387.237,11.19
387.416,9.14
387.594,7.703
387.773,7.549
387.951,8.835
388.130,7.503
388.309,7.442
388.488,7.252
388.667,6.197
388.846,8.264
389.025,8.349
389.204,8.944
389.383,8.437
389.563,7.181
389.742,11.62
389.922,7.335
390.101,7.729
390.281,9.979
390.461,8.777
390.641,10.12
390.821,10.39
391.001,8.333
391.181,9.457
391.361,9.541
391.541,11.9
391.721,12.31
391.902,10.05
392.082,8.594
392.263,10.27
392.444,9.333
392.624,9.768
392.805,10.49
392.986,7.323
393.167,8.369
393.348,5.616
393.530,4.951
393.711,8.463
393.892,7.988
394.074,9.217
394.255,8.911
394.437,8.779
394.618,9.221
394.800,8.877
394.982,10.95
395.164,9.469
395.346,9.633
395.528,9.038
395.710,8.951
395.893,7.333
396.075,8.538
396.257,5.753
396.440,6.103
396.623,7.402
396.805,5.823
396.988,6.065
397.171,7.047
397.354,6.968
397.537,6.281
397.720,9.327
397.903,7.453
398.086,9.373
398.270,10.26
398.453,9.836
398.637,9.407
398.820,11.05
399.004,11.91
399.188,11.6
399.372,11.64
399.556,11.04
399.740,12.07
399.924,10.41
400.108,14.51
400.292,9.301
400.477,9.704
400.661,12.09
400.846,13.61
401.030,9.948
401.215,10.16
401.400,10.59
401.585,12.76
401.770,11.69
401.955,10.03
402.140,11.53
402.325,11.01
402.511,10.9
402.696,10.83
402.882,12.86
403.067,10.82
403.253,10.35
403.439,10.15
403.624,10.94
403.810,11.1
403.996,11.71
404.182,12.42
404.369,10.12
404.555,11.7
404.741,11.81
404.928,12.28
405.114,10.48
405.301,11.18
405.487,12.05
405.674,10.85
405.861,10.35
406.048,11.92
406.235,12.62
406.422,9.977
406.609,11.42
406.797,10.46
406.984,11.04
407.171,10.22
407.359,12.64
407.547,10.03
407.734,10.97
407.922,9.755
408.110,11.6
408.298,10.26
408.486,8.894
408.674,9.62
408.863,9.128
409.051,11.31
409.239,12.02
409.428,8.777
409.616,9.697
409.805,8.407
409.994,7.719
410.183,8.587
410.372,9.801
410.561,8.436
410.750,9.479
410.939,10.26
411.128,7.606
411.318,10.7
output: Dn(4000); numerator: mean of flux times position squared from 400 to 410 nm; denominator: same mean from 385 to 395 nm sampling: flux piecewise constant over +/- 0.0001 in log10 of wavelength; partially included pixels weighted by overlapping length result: 1.28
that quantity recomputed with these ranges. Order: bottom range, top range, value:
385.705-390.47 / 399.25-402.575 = 1.31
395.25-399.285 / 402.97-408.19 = 1.37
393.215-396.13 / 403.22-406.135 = 1.39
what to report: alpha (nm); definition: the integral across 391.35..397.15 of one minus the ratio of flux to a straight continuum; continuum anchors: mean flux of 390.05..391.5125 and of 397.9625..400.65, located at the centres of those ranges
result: 0.826 nm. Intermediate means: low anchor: 9.44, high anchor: 10.9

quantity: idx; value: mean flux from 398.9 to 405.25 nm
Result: 11.3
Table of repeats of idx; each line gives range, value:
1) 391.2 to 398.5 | 8.54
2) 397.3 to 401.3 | 10.4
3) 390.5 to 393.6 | 9.24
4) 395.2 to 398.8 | 8.01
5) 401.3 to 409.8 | 10.9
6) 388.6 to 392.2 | 9.21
